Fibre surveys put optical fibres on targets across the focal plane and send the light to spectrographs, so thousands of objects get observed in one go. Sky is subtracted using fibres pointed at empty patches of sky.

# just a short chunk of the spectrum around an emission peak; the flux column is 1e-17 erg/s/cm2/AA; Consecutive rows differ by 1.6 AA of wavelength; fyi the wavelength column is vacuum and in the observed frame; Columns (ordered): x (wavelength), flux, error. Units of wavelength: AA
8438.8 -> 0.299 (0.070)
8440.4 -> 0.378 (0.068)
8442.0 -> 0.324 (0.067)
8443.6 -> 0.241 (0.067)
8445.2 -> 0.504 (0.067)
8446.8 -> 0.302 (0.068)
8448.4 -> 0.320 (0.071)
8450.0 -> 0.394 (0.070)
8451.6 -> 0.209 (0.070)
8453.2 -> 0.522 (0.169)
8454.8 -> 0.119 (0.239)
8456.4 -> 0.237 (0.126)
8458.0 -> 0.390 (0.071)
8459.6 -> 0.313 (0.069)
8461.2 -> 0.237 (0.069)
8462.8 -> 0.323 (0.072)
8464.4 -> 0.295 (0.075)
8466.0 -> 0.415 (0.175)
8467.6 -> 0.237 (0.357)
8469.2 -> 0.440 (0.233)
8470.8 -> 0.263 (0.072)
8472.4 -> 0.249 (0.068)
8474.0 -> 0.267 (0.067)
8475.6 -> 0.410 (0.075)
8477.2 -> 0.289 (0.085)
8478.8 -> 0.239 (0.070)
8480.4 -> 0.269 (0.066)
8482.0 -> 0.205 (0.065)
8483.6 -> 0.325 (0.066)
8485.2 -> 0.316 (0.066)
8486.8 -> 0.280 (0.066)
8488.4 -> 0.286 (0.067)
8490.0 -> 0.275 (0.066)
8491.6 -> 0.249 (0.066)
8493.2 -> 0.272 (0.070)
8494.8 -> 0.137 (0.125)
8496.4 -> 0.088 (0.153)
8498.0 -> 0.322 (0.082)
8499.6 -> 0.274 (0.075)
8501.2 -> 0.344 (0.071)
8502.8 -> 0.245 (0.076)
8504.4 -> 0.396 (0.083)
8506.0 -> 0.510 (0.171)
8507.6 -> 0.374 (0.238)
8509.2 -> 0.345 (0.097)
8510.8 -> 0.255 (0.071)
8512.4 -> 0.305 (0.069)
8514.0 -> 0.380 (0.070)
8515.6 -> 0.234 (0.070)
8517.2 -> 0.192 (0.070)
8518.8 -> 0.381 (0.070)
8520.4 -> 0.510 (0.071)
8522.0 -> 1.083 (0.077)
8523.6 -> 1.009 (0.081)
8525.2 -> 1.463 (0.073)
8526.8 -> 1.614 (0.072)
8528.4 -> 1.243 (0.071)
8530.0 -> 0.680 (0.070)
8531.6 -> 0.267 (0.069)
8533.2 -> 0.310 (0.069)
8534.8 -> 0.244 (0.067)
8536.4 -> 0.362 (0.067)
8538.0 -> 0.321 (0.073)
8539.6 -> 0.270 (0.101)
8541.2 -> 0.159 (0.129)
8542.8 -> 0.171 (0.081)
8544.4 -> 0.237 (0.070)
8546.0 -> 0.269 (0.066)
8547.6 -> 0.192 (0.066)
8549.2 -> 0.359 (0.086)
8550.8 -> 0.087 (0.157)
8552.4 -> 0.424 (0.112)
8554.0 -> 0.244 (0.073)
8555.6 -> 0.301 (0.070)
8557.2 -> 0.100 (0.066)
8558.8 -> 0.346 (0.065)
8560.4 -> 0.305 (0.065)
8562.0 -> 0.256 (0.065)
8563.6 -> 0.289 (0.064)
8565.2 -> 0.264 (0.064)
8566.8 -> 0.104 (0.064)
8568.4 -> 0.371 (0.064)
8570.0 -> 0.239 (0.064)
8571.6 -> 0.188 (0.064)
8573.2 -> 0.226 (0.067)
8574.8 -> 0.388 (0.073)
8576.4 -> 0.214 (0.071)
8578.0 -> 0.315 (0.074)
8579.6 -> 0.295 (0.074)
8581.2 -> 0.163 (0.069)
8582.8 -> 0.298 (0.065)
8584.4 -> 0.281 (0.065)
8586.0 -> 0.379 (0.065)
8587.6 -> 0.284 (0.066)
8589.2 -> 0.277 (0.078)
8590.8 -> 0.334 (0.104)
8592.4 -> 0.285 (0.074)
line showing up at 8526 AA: H-beta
